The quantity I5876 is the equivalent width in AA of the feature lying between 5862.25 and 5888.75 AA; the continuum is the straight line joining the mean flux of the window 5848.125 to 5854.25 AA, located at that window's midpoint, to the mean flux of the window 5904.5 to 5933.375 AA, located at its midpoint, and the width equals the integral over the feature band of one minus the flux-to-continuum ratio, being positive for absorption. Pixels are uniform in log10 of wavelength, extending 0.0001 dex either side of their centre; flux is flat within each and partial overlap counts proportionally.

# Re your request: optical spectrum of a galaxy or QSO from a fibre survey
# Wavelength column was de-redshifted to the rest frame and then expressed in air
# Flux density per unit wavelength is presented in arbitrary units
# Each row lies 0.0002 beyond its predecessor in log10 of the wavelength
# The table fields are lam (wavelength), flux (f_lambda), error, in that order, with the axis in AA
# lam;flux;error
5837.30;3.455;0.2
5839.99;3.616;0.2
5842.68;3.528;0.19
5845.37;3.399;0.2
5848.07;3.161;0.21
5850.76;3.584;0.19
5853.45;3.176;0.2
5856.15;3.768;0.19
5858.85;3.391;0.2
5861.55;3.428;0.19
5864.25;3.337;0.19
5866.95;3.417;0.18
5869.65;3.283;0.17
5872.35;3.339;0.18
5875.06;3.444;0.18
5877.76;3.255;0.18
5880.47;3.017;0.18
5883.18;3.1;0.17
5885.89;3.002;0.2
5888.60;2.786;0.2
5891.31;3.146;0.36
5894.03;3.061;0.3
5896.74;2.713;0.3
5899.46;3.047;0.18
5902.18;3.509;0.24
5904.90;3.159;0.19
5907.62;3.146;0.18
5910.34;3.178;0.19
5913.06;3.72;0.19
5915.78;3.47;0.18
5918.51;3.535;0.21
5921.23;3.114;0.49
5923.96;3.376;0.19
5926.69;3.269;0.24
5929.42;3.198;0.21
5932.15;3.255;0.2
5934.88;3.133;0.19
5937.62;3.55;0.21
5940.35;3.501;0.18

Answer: 0.96 AA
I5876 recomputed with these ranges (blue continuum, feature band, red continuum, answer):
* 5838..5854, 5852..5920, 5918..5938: 2.0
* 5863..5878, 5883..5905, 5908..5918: 2.3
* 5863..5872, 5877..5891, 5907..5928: 1.3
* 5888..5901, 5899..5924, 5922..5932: -1.7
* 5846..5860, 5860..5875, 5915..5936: 0.1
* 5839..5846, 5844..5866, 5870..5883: 0.1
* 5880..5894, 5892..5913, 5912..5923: 0.5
